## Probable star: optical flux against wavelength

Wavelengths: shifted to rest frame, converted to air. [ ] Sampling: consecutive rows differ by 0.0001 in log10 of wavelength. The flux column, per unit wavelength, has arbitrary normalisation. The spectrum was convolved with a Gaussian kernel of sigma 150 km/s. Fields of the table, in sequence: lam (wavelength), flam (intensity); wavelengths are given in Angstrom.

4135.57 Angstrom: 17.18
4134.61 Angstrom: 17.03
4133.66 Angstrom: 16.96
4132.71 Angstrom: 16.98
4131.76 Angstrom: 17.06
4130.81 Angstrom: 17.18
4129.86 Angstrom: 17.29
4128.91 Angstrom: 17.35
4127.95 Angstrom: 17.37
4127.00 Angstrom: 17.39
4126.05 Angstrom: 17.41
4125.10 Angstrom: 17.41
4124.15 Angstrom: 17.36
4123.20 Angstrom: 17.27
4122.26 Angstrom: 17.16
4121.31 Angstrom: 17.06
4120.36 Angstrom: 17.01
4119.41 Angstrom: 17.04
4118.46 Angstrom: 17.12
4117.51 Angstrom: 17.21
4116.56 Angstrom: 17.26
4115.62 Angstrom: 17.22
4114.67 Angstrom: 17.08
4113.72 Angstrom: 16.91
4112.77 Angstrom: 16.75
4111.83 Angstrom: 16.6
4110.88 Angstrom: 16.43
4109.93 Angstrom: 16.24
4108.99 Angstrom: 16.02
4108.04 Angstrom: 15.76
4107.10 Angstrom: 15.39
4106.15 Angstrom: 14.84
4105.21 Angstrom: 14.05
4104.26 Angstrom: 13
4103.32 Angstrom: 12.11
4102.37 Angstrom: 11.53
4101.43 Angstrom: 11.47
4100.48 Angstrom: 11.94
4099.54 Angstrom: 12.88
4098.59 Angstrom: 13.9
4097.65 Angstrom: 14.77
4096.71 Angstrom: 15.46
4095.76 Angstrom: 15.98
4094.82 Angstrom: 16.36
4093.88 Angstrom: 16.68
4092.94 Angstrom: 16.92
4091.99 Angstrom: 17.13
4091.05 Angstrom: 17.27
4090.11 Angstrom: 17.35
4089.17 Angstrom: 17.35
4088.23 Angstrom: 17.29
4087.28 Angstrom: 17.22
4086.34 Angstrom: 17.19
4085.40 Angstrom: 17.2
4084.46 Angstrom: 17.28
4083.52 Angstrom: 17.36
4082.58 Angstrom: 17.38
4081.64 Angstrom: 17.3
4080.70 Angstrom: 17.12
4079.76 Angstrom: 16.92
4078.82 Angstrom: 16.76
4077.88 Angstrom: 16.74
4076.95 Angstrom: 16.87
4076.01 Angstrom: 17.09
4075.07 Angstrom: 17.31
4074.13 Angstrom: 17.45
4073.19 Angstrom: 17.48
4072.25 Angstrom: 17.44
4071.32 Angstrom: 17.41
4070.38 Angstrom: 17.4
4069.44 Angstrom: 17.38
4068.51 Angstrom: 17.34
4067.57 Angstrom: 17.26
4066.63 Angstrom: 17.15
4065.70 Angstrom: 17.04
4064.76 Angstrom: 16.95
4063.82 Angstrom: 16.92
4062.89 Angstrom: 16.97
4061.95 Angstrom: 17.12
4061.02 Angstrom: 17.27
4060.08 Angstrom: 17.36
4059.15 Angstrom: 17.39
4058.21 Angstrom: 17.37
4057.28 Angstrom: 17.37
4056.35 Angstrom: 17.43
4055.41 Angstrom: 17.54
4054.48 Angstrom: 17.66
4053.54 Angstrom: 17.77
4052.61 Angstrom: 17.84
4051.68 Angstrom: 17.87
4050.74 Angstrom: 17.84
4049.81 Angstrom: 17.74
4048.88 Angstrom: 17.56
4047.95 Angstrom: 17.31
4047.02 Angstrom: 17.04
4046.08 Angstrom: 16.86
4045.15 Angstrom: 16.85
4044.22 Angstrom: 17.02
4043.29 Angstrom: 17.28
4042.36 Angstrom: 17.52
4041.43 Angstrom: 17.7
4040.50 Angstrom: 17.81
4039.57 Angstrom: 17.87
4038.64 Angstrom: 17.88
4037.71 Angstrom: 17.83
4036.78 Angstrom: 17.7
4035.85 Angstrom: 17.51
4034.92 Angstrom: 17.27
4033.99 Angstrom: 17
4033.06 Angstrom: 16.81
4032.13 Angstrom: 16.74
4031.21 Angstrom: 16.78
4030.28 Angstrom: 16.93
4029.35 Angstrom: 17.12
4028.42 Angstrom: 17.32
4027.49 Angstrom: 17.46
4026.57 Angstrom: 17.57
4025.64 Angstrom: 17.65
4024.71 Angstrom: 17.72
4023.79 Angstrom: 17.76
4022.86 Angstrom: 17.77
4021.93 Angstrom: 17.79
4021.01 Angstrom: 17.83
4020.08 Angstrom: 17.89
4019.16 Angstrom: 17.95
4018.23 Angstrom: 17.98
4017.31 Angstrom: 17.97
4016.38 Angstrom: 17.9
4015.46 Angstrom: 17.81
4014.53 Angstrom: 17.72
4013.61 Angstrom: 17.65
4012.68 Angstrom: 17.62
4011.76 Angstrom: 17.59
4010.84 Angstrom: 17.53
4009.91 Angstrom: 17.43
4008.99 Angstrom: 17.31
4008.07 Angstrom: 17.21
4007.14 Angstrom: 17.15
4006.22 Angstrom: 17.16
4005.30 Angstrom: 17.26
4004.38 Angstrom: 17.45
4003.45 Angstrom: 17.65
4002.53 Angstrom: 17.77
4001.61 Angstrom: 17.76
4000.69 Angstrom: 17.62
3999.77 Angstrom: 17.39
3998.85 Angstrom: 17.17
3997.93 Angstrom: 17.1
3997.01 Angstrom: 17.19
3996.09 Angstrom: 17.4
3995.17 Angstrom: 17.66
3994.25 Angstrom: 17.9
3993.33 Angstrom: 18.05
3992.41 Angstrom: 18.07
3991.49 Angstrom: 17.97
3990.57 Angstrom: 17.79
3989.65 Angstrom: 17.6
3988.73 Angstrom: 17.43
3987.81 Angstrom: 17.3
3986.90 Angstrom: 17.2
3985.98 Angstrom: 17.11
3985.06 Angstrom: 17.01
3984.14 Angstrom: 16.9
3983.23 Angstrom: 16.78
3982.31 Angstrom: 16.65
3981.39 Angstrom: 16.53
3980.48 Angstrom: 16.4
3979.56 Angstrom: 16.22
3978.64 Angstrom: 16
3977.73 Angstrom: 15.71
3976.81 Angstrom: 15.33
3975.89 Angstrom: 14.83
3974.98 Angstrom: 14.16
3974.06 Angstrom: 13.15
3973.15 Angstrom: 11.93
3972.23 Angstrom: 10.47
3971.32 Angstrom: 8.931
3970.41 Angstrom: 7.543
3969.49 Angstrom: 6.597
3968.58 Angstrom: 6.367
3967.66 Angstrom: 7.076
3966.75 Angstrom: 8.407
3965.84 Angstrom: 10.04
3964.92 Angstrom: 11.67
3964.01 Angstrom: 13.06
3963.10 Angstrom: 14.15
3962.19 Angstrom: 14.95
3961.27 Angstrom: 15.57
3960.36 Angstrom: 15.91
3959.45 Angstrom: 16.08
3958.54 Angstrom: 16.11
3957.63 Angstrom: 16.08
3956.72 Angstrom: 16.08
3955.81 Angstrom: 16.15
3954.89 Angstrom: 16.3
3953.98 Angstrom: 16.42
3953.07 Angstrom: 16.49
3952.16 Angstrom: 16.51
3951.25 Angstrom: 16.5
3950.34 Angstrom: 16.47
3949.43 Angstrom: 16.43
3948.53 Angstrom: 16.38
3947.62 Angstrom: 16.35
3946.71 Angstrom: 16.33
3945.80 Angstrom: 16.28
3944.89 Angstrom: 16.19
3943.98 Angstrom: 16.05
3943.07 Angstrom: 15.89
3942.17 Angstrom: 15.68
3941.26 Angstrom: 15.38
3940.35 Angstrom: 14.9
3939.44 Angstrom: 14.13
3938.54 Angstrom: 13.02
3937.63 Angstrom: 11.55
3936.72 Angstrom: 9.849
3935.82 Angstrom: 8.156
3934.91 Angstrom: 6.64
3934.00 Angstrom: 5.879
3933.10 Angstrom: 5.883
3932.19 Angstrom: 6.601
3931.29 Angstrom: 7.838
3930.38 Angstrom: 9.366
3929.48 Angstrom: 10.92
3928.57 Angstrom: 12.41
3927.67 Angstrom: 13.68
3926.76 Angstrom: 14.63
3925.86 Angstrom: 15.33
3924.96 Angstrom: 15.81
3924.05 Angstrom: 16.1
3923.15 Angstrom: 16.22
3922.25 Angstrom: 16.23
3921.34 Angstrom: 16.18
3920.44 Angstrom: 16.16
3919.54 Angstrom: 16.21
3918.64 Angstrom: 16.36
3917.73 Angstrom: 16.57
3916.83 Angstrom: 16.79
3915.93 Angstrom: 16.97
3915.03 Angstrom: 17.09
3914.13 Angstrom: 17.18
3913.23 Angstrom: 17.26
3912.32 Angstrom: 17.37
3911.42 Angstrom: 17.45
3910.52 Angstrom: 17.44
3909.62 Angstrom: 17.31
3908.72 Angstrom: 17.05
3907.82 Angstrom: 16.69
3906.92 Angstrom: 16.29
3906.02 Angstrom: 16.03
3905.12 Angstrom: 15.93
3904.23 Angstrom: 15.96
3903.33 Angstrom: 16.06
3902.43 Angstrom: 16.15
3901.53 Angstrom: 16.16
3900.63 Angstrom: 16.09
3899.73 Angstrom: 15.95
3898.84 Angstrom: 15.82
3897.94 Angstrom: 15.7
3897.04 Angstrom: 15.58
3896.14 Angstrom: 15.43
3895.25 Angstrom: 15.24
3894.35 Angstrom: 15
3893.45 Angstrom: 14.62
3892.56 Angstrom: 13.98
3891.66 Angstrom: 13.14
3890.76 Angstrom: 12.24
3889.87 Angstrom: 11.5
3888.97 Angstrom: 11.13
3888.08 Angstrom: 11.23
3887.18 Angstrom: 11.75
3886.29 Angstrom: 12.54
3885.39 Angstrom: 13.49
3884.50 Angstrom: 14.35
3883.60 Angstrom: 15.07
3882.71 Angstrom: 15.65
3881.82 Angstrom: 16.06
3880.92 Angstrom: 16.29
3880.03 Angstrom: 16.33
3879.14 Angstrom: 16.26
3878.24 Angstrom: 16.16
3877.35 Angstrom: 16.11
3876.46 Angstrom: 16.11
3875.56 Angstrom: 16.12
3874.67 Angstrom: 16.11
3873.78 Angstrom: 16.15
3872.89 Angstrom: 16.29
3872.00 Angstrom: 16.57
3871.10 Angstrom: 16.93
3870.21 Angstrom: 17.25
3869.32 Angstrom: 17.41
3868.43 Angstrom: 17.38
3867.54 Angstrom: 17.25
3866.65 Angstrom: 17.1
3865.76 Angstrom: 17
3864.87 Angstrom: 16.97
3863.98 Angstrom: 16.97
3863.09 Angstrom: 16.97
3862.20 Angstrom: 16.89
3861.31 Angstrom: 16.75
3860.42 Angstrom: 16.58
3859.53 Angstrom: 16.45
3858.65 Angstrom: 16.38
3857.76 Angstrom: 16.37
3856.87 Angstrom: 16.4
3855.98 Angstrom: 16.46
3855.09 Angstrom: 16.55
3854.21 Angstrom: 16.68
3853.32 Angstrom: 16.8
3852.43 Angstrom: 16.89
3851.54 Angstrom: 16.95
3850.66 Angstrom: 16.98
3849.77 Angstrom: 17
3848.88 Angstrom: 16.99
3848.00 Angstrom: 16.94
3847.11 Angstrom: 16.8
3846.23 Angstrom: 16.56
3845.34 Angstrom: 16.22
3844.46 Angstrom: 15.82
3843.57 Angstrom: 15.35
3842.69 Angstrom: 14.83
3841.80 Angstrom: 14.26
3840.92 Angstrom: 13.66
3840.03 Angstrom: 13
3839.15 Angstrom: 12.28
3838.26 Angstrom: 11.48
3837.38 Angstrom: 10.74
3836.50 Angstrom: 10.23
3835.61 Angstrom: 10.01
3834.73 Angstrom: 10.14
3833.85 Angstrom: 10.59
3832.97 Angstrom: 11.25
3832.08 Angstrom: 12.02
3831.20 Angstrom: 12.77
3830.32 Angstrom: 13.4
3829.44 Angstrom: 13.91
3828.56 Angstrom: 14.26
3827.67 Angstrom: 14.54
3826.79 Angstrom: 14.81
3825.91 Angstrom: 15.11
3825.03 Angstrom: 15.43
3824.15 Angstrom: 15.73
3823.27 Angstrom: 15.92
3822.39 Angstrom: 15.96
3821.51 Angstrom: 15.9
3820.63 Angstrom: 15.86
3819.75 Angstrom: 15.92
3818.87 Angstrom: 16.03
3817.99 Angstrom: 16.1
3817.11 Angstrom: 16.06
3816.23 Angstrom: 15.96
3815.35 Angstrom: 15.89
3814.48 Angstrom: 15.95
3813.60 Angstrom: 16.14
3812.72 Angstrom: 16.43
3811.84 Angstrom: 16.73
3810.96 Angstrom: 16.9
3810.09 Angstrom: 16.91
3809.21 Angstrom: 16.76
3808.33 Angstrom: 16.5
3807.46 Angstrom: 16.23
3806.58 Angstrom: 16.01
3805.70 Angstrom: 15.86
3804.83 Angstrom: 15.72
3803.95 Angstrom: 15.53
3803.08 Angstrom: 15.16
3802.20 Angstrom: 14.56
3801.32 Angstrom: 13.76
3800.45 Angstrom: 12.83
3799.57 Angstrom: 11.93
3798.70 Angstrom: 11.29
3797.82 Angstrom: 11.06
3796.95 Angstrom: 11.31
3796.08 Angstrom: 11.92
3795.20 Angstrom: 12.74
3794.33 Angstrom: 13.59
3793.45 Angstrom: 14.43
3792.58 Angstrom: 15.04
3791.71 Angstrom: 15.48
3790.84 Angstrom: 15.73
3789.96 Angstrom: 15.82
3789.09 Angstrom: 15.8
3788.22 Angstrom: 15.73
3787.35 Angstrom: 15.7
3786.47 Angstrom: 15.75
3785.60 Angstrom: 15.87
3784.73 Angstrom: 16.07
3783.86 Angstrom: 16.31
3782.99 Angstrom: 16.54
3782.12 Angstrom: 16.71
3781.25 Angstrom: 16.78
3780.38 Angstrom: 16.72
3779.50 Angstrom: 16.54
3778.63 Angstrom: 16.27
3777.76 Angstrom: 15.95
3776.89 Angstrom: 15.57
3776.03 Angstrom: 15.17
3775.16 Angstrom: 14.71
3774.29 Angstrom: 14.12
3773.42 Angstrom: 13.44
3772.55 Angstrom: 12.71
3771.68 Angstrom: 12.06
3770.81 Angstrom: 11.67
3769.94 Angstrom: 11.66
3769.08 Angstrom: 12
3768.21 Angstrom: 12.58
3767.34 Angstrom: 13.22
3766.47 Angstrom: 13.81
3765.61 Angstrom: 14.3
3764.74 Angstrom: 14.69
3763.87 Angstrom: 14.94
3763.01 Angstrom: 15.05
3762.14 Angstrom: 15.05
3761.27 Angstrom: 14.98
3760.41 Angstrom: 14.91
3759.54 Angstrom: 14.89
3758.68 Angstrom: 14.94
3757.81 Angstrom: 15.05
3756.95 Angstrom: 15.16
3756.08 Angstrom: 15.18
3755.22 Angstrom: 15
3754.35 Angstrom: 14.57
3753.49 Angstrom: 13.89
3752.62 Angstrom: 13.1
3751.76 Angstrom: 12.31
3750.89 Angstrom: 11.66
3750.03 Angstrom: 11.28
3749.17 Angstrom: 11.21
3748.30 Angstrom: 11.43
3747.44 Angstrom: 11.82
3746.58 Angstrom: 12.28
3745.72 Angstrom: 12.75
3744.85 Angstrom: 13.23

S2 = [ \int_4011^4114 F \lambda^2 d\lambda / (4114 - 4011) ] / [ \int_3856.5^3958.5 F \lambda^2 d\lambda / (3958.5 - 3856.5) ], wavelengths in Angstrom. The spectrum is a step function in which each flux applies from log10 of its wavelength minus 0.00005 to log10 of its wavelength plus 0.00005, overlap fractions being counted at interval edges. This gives 1.20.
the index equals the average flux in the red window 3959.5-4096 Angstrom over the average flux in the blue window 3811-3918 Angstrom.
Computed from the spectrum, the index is 1.07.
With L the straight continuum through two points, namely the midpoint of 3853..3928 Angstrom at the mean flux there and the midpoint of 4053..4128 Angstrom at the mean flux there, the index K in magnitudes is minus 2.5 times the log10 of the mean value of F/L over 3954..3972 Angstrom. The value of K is 0.27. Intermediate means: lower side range 15.9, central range 12.5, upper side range 16.6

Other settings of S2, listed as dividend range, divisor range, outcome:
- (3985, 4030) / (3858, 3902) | 1.21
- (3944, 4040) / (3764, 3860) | 1.20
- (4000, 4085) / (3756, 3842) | 1.36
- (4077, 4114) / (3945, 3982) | 1.20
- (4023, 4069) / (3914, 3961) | 1.27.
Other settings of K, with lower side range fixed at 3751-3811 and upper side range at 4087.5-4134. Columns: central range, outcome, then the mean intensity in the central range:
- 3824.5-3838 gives 0.18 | 12.6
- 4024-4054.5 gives -0.11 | 17.4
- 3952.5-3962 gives -0.05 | 16.1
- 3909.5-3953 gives 0.06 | 14.4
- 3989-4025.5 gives -0.13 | 17.6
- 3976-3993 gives -0.09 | 16.8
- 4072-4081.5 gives -0.08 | 17.1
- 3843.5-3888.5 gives -0.08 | 16.2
